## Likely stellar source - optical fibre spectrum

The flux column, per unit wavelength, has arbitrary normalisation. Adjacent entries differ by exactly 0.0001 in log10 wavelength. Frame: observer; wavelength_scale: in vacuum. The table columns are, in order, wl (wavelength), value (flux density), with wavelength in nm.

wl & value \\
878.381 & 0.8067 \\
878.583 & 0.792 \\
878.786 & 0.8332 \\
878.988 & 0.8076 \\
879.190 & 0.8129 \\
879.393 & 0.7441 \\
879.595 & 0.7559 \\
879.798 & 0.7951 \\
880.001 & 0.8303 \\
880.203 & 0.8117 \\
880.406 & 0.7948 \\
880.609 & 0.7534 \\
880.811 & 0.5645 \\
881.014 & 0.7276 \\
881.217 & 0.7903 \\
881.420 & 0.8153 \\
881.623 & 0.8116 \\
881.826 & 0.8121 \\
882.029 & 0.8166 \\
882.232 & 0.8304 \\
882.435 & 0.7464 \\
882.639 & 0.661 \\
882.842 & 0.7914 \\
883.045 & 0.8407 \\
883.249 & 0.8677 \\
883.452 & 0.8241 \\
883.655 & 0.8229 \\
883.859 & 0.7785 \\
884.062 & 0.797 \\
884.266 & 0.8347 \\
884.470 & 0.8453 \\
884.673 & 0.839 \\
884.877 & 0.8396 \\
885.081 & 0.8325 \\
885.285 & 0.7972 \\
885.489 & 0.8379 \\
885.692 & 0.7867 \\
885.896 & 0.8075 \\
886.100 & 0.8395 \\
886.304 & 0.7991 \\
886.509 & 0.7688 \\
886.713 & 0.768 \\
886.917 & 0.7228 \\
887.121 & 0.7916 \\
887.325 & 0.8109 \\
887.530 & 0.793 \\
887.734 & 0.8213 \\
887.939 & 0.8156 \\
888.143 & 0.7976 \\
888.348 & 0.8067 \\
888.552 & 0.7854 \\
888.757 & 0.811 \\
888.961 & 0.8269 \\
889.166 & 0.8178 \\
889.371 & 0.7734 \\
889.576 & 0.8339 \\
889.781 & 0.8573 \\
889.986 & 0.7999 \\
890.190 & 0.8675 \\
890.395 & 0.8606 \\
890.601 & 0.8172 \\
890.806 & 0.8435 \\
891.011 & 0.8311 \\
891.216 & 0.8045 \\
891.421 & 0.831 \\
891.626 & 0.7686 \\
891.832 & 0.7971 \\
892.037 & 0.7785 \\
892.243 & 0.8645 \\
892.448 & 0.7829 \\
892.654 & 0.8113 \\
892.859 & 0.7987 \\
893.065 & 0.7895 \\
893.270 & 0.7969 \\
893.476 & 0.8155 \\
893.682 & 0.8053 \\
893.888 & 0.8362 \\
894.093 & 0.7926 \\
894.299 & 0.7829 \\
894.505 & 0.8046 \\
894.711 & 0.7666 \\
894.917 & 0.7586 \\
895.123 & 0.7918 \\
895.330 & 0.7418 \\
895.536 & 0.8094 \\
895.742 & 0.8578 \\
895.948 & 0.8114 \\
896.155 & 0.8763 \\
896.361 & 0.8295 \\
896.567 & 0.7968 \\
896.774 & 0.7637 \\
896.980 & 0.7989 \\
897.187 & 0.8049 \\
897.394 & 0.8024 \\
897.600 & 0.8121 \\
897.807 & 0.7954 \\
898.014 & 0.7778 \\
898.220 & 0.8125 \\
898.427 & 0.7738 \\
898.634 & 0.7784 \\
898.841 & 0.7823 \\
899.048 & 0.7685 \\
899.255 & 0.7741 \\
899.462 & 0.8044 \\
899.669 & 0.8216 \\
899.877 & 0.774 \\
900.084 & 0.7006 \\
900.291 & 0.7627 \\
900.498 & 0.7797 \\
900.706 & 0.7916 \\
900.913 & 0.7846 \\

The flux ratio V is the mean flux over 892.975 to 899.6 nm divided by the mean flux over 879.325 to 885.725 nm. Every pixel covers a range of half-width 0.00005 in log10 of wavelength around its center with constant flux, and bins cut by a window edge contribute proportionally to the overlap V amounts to 1.0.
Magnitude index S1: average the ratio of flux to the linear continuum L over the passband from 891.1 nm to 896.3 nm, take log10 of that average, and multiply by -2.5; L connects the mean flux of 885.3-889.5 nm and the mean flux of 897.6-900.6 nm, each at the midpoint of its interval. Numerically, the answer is -0.02 mag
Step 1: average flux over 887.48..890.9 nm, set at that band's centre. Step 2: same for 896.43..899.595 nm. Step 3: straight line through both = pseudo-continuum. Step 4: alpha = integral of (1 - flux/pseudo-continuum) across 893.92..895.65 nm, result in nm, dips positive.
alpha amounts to 0.04 nm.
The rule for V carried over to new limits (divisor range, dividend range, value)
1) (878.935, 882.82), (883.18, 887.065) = 1.05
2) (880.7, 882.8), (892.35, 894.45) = 1.06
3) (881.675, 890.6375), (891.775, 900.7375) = 0.98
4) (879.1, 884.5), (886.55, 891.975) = 1.03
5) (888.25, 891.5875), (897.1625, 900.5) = 0.95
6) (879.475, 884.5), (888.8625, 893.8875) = 1.04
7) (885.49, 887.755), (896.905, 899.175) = 1.00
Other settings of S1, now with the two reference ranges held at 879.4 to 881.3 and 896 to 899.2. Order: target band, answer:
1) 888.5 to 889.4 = -0.039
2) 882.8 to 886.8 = -0.067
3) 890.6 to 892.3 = -0.041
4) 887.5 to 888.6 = -0.041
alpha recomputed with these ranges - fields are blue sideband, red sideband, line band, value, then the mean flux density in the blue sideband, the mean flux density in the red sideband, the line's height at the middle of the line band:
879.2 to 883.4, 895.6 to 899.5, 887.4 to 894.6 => -0.179 nm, 0.779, 0.801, 0.792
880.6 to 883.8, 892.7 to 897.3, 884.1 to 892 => -0.221 nm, 0.781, 0.801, 0.79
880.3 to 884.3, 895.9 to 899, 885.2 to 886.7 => -0.030 nm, 0.783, 0.8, 0.787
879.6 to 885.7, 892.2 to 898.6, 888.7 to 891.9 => -0.090 nm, 0.796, 0.801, 0.799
